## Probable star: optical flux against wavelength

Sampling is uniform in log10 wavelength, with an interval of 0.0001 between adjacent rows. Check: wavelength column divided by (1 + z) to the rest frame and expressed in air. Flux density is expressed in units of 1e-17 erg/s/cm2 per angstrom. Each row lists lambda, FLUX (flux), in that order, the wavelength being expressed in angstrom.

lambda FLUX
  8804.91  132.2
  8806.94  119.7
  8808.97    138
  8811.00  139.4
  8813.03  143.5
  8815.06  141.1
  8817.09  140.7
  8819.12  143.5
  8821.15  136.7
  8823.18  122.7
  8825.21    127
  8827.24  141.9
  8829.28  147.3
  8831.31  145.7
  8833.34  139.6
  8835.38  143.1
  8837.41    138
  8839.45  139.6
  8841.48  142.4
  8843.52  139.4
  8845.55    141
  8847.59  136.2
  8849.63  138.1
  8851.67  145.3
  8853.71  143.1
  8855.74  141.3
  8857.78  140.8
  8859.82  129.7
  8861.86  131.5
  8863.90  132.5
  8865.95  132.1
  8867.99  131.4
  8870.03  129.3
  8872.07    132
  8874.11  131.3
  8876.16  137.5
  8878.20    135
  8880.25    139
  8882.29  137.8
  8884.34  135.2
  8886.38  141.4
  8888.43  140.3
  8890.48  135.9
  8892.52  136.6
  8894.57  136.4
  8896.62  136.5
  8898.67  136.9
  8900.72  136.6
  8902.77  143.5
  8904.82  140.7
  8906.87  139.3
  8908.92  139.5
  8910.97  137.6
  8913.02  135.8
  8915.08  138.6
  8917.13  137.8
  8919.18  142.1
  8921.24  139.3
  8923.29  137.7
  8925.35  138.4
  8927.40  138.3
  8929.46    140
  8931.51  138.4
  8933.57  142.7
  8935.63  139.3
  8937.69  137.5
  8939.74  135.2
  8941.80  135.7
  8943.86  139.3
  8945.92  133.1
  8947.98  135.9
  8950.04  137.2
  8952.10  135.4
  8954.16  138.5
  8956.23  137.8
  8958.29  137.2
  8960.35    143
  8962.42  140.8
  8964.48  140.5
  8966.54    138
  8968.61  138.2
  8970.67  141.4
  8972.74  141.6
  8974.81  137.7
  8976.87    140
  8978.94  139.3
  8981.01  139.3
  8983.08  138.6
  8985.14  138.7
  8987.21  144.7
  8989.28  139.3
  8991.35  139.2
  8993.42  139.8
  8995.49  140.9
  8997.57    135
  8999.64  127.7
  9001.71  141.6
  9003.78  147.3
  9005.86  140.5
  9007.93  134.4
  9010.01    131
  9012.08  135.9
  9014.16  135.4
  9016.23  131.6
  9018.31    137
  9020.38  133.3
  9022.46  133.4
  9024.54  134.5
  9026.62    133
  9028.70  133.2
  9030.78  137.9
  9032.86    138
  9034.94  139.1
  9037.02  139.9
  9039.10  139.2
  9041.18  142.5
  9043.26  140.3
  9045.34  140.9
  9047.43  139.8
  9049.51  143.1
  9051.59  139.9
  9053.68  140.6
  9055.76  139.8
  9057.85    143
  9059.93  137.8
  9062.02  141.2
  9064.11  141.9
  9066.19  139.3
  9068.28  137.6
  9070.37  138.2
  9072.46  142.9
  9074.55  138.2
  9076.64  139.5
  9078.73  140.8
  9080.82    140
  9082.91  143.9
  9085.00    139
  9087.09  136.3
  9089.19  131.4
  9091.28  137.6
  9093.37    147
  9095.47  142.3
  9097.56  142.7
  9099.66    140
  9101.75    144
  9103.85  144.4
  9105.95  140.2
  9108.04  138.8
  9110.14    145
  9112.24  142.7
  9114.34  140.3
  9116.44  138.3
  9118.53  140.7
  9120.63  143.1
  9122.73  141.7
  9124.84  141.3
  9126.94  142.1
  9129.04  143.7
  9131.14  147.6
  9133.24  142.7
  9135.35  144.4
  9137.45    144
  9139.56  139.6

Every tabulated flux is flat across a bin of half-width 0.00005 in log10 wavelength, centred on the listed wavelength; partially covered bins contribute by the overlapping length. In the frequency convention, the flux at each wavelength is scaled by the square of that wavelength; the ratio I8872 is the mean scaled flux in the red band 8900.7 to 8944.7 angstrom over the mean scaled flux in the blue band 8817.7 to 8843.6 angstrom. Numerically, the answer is 1.0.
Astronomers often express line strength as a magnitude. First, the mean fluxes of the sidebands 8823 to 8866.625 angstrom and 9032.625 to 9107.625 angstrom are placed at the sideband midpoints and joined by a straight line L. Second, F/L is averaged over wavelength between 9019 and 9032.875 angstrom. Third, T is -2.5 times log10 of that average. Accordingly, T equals 0.04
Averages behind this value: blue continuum 138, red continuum 140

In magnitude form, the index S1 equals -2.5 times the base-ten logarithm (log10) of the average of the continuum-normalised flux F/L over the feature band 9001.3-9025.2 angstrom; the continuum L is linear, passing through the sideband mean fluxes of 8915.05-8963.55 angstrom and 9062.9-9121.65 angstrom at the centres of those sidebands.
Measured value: 0.03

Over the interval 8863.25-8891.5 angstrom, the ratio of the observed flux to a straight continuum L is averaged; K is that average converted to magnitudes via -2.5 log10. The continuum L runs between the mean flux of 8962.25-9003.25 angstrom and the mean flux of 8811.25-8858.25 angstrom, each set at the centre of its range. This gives 0.04 mag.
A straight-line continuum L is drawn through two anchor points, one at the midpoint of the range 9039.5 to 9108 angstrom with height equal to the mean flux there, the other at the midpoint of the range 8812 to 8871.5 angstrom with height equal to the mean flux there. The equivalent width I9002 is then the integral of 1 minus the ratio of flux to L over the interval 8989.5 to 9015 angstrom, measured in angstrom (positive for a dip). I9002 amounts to 0.4 angstrom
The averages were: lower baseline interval 138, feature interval 137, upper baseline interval 140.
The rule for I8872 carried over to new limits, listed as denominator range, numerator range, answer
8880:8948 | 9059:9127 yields 1.06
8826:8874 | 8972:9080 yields 1.04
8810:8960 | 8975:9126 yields 1.05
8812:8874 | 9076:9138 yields 1.09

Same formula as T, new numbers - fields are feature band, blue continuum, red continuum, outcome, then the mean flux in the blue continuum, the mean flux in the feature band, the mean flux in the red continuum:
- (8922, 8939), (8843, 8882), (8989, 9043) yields -0.02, 136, 139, 137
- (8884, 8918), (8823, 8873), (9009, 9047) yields -0.01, 137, 138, 137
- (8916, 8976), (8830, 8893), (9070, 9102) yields 0.00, 138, 139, 140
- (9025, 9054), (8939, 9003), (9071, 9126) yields 0.01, 138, 139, 141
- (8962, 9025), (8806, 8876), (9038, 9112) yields 0.01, 137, 138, 141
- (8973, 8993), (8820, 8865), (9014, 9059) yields -0.01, 138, 140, 138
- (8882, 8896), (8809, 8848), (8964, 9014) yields 0.01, 139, 138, 139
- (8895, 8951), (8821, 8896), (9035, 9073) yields 0.00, 137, 138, 140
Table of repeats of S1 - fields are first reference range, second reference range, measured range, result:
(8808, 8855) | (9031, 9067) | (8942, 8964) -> 0.02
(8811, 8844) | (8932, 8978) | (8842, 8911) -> 0.02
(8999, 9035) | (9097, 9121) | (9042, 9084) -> -0.01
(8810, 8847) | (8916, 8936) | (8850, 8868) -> 0.02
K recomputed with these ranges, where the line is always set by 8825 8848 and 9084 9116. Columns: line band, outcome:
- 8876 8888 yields 0.02 mag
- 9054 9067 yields 0.00 mag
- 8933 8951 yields 0.03 mag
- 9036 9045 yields 0.00 mag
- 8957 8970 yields 0.01 mag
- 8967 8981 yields 0.01 mag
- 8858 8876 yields 0.07 mag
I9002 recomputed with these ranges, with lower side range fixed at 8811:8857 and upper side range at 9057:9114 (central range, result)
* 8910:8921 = 0.13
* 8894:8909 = 0.15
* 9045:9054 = -0.03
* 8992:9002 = 0.26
